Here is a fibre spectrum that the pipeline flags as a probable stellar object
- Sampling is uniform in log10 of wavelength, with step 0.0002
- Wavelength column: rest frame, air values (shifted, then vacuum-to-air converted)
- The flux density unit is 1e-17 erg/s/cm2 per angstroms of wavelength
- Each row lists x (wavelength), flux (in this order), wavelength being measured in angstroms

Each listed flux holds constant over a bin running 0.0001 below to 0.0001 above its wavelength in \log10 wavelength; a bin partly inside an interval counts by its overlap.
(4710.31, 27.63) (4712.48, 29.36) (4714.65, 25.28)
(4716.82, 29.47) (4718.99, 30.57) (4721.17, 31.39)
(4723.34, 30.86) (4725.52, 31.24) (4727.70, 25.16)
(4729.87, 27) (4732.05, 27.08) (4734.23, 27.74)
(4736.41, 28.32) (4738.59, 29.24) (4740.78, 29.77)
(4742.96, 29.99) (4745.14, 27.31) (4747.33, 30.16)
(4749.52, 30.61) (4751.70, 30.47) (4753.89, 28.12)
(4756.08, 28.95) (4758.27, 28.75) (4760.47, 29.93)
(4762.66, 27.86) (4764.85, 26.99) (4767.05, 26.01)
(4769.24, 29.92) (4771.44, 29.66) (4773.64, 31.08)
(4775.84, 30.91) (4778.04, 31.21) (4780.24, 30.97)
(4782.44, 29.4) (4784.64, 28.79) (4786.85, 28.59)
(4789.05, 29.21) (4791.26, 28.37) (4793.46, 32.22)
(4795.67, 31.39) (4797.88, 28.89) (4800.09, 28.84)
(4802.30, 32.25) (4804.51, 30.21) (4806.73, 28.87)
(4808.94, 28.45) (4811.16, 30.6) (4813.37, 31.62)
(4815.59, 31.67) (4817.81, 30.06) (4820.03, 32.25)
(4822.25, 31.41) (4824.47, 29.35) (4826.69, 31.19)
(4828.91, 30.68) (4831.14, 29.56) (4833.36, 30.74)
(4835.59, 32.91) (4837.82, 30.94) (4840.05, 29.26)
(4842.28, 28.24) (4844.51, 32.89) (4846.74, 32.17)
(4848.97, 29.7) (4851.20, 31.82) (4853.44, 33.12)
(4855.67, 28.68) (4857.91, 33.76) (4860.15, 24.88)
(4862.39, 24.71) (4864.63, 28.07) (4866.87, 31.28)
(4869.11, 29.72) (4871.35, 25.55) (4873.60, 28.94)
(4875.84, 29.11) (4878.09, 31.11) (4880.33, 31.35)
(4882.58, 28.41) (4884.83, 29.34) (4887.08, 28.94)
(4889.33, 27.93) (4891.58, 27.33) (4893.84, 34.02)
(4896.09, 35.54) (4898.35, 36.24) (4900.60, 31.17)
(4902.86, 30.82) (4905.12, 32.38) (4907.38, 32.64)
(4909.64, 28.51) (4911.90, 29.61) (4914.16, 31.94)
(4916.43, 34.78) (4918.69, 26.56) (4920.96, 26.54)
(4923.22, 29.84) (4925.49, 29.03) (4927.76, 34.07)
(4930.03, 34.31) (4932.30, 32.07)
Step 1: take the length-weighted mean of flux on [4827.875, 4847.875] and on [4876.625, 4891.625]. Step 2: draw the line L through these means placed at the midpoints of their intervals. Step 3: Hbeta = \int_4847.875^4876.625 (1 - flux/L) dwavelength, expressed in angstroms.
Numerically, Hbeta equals 0.8 angstroms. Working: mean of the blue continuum 30.8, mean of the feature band 29.2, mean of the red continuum 29.3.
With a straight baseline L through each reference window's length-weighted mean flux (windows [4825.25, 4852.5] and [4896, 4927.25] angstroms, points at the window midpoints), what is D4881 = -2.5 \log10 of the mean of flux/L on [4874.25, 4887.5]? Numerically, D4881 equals 0.043 mag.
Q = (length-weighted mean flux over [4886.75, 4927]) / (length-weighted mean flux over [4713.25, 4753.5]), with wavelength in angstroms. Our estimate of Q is 1.1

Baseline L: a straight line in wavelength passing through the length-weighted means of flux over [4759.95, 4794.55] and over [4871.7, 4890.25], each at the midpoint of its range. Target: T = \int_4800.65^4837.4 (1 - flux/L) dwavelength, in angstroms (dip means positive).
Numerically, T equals -1.69 angstroms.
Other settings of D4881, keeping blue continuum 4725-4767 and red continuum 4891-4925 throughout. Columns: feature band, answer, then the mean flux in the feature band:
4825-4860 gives -0.03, 30.8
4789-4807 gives -0.03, 30.1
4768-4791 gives -0.03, 29.9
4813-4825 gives -0.05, 31.1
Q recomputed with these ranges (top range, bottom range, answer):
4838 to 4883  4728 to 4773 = 1.04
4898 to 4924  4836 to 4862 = 1.01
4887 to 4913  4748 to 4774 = 1.08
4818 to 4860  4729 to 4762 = 1.07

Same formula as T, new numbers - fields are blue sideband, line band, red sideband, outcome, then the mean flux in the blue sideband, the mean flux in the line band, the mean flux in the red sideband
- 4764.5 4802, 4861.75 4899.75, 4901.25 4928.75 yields 0.5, 29.7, 29.9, 30.5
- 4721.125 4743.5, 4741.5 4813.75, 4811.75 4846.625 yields 0.4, 28.7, 29.6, 30.9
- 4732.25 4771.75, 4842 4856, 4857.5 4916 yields -0.7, 28.8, 31.3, 30.1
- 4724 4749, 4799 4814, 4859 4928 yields -0.5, 28.5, 30.1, 30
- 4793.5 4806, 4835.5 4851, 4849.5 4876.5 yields -0.7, 30.4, 30.8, 29.1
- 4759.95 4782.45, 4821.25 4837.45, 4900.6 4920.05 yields -0.4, 29.4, 30.8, 30.9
